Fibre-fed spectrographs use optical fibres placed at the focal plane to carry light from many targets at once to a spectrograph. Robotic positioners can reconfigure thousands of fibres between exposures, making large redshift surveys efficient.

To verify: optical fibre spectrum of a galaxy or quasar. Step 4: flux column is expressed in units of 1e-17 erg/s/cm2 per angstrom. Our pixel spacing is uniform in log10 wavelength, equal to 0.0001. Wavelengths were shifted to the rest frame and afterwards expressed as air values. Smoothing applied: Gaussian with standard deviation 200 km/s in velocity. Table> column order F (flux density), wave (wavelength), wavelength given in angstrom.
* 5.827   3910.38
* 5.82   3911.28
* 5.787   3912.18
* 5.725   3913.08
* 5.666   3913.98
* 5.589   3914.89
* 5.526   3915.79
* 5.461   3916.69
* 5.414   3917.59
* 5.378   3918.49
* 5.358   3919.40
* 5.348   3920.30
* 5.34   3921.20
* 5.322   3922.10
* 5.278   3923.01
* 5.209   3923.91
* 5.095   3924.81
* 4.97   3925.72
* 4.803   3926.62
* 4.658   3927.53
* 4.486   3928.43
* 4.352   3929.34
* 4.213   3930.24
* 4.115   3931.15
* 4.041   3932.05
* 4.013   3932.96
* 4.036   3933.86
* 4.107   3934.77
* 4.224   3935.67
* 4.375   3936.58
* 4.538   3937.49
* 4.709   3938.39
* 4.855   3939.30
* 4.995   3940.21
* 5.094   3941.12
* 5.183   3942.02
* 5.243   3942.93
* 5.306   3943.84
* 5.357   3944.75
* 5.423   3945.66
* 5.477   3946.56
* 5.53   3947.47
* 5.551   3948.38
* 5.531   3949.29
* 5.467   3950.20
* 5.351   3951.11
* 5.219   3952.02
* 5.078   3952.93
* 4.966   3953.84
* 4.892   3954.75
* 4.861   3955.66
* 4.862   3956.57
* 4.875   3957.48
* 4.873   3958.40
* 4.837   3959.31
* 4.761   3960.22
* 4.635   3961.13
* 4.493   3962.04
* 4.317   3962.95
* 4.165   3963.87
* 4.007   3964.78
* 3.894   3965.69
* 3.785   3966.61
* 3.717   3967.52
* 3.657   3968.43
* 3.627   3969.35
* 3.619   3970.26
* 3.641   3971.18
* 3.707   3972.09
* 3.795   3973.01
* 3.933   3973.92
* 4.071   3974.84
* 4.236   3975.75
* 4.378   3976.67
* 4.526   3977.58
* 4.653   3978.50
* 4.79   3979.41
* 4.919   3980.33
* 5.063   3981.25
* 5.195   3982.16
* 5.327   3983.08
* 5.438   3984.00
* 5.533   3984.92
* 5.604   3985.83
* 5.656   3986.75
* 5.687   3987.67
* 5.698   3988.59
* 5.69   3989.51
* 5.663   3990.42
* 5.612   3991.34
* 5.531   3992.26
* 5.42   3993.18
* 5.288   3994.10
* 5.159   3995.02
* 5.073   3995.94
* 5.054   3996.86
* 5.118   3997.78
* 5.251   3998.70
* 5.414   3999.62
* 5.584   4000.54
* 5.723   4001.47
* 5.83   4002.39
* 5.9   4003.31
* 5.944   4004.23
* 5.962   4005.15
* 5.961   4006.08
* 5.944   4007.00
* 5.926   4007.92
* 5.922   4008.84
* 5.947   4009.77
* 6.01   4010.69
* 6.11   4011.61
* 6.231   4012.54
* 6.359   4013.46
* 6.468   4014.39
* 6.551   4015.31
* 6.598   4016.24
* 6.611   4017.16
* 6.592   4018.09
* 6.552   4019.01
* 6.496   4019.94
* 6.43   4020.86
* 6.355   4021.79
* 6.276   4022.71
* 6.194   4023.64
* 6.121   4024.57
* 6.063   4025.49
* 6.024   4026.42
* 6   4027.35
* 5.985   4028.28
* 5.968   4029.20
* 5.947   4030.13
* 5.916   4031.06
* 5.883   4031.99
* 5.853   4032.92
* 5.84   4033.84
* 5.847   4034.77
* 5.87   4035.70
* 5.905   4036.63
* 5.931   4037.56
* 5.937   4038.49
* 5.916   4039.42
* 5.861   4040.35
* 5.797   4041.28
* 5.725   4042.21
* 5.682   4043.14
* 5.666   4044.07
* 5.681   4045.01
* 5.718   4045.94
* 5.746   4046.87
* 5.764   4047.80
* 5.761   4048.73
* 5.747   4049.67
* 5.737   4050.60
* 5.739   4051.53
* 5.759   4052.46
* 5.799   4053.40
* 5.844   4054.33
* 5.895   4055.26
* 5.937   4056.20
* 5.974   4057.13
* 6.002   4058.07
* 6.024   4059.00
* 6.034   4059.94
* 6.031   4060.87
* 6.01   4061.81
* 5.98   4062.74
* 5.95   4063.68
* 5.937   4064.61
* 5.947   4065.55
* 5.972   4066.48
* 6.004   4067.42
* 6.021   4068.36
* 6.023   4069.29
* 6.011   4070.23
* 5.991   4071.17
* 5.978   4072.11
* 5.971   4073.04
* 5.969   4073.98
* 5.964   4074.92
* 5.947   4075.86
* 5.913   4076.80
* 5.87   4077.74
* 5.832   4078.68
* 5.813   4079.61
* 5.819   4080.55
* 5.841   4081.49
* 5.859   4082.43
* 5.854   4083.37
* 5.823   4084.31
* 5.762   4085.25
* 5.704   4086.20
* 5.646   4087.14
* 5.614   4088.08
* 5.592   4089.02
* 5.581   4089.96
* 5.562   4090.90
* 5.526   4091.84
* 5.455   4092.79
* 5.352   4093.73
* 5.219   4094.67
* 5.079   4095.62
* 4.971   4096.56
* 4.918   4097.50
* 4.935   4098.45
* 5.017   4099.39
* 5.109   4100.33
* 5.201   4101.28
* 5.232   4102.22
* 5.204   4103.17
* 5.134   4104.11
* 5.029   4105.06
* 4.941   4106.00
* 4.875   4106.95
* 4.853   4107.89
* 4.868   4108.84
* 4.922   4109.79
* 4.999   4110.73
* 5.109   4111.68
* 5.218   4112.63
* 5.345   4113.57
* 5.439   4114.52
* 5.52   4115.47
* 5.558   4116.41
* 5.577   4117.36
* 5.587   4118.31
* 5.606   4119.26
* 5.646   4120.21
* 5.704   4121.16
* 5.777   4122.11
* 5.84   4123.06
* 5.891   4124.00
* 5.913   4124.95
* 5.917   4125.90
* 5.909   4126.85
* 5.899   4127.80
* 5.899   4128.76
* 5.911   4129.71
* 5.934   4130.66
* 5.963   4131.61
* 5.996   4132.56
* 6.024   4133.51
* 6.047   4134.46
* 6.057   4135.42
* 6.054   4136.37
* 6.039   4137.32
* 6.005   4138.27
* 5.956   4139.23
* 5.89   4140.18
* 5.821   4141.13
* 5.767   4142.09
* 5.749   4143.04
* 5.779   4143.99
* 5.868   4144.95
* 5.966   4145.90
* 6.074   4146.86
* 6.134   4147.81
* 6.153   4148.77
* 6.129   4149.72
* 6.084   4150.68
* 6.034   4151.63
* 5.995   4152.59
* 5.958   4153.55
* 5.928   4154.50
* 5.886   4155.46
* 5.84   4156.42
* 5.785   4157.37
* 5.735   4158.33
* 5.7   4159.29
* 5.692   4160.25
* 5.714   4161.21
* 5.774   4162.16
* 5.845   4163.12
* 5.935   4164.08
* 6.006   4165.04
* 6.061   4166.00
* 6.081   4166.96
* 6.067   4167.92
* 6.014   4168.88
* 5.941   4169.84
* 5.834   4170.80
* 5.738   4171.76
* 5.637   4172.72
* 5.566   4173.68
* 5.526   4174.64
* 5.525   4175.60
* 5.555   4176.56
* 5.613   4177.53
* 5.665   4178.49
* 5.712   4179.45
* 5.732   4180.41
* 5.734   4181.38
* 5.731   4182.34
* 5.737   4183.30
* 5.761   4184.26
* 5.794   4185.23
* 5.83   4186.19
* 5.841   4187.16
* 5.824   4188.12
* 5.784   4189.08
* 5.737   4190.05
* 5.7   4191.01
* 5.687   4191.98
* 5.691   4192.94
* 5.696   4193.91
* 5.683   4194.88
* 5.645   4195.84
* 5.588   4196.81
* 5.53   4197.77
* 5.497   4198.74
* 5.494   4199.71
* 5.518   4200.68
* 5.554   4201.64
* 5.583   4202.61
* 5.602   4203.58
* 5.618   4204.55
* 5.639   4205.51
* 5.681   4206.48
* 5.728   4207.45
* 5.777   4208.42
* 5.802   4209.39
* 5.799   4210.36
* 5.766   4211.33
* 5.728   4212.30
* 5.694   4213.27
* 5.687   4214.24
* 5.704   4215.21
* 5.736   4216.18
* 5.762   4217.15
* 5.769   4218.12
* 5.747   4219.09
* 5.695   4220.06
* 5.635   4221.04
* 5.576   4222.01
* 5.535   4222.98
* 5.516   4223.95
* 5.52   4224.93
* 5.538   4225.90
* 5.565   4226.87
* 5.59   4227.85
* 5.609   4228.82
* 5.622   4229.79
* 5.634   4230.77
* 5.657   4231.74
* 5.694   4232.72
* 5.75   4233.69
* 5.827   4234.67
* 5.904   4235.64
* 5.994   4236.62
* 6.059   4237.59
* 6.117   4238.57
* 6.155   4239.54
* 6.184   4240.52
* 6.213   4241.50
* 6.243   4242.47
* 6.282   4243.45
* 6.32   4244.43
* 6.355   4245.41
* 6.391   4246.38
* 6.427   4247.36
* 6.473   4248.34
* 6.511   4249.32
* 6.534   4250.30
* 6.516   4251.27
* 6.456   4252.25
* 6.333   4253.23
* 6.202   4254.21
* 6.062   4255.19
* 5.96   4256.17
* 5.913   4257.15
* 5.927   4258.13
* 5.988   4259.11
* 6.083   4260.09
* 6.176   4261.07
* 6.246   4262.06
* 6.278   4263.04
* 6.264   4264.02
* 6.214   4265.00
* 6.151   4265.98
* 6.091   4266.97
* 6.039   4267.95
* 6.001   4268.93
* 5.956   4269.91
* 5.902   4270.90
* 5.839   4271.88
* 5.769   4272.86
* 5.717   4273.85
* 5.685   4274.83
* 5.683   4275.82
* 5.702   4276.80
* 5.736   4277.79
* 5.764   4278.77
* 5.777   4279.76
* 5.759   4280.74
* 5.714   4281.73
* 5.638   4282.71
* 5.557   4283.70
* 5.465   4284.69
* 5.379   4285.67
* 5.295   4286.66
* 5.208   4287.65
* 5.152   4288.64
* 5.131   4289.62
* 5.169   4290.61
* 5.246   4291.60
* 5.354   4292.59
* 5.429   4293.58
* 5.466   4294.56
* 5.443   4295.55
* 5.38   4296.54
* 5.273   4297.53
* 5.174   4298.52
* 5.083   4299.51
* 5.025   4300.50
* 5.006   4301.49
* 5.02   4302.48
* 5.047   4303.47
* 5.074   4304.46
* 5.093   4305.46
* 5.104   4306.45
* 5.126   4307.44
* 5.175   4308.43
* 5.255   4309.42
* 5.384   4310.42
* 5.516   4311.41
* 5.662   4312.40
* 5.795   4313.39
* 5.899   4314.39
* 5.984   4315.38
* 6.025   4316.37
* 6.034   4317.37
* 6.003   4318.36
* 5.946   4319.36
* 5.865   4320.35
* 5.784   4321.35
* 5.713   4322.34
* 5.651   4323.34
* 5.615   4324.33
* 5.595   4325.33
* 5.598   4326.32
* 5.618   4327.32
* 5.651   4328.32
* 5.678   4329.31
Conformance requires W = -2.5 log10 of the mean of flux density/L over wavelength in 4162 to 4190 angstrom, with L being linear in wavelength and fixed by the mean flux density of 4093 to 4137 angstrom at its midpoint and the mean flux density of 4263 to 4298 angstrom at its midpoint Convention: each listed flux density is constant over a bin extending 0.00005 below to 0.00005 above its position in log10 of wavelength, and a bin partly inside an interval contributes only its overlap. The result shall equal -0.05 mag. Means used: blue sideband 5.46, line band 5.79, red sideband 5.65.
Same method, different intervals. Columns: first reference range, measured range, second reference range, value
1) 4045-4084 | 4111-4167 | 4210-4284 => 0.01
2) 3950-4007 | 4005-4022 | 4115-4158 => -0.22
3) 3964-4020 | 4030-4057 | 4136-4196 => -0.07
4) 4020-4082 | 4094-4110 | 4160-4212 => 0.16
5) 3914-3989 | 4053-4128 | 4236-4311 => -0.08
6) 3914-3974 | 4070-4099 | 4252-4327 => -0.11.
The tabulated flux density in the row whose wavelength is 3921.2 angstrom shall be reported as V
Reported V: 5.34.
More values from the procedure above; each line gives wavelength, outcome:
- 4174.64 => 5.526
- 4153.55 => 5.958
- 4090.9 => 5.562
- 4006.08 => 5.961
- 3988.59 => 5.698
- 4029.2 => 5.968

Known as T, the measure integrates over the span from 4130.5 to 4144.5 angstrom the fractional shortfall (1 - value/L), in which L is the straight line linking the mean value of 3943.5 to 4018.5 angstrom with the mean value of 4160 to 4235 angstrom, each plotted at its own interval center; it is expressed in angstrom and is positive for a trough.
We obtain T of -1.0 angstrom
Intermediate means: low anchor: 5.18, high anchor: 5.71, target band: 5.94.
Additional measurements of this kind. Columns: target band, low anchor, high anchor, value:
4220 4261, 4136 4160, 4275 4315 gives -3.0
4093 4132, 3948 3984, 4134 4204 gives 0.5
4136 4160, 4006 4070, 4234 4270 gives 0.7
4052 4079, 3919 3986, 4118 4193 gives -3.1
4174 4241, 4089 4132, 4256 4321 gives -2.2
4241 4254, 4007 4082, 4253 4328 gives -1.5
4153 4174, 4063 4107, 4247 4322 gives -0.8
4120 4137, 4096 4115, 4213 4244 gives -2.3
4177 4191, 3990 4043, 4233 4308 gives 0.2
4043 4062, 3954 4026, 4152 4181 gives -1.3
